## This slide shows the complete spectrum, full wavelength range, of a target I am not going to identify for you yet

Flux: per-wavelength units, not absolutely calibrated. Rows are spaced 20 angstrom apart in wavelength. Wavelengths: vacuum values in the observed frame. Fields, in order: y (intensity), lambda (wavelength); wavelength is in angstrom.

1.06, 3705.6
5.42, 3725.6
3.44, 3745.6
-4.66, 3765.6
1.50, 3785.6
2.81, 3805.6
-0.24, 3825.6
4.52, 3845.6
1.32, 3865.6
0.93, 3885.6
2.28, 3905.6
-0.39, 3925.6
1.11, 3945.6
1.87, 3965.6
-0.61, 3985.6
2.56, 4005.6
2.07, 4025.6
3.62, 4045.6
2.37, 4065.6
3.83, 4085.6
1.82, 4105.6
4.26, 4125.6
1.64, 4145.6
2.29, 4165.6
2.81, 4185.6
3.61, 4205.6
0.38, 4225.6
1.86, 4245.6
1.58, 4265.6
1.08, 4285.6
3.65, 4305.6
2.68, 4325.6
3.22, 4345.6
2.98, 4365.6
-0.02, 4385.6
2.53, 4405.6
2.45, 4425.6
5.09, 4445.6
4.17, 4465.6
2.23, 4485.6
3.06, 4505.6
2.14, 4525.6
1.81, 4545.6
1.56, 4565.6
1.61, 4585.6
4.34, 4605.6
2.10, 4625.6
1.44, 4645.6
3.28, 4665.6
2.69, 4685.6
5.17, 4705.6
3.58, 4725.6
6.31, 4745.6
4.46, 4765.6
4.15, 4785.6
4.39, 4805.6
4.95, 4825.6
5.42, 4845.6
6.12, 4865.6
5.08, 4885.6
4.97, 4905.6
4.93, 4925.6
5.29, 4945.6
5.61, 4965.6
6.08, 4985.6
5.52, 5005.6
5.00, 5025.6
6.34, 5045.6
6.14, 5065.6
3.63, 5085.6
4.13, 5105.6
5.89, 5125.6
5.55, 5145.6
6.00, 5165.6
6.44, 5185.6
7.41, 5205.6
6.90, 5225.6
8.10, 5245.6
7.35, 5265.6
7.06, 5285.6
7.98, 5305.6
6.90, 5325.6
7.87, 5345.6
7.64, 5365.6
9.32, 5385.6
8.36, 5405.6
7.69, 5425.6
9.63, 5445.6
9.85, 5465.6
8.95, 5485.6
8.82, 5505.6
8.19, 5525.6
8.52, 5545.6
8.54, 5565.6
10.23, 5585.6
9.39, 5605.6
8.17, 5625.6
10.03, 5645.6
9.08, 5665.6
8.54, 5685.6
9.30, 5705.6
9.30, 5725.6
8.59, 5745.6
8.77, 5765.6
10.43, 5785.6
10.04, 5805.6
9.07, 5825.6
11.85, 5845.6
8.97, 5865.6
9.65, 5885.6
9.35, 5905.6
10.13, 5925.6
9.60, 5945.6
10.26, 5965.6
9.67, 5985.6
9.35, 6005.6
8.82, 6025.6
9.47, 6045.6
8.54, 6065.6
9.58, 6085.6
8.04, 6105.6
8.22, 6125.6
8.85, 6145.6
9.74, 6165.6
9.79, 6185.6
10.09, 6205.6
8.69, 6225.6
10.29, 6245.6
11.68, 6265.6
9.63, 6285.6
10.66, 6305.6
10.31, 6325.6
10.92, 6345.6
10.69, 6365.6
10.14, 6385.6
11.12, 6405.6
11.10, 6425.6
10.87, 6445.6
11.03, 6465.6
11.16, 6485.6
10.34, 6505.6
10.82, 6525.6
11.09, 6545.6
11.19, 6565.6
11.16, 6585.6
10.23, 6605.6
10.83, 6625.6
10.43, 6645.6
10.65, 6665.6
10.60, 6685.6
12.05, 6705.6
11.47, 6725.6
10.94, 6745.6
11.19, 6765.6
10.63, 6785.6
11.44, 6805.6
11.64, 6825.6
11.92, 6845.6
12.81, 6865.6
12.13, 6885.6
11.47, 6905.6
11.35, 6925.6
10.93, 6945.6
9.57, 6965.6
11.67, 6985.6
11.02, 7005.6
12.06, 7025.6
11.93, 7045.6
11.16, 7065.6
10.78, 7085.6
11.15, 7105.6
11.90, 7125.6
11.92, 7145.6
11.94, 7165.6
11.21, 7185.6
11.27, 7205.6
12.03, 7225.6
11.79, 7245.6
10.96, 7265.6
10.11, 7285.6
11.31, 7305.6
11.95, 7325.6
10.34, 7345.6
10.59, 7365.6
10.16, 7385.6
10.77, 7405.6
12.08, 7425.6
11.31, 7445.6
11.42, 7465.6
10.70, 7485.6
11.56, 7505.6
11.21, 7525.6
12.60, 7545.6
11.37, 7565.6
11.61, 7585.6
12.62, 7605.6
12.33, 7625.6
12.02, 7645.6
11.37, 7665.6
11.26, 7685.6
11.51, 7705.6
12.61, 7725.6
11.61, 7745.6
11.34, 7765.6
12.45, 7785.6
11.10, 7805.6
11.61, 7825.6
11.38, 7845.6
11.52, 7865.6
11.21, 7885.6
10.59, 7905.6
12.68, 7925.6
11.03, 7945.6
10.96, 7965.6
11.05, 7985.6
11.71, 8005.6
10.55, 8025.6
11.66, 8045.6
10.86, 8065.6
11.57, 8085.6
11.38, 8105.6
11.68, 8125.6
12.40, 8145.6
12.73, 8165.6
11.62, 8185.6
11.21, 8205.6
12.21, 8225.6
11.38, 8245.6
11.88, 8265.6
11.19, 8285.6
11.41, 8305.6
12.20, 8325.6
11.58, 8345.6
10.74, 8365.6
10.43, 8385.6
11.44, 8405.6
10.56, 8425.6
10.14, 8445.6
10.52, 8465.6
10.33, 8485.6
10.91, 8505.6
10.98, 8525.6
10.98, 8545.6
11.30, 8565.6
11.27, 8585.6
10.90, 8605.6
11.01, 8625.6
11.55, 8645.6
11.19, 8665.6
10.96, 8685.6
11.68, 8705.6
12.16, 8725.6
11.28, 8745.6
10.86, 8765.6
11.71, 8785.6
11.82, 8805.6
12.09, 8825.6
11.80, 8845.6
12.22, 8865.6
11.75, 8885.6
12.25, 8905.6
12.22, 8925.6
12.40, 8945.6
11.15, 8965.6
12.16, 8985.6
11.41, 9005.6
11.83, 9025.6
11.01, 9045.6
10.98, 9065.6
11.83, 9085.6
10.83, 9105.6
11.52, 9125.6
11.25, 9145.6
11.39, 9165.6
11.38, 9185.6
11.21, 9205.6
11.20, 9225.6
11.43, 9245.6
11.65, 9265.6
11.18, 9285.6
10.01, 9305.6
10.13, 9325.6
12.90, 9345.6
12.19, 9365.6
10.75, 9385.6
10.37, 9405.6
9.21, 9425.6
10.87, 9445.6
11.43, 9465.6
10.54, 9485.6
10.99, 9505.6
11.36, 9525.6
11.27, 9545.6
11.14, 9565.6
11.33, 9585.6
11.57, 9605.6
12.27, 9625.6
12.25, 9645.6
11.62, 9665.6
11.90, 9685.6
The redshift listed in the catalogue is 0.181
